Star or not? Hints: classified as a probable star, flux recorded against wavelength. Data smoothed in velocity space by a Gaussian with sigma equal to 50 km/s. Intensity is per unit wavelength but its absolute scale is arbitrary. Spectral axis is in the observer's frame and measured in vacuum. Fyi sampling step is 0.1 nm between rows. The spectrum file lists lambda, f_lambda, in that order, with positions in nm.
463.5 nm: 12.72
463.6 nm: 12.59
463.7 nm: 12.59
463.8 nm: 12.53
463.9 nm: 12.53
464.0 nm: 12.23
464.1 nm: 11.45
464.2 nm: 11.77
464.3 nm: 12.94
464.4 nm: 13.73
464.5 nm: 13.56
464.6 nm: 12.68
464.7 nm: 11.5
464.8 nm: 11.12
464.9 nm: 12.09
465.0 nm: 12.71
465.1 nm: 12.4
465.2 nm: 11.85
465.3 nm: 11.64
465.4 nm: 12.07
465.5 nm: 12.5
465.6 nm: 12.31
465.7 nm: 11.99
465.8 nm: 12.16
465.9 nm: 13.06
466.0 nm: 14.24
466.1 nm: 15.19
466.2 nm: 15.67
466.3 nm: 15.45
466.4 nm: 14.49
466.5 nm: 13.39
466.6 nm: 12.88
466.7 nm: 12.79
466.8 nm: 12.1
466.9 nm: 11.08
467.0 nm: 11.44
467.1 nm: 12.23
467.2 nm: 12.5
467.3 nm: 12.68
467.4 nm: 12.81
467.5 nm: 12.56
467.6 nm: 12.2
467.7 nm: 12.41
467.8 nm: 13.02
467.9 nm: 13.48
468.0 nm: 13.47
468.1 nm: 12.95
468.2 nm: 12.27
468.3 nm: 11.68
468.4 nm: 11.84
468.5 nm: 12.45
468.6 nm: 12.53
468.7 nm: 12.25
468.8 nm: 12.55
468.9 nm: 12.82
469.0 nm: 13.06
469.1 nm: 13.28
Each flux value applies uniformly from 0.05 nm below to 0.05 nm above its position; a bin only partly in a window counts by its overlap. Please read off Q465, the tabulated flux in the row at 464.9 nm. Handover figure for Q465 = 12.09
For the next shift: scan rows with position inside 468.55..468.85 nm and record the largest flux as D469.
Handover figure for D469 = 12.55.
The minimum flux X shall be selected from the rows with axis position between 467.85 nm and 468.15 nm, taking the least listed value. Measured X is 12.95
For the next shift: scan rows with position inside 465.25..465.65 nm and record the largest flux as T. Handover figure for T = 12.5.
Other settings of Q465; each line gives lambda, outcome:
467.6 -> 12.2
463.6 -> 12.59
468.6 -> 12.53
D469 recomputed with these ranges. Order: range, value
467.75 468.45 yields 13.48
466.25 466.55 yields 15.45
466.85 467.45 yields 12.81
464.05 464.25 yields 11.77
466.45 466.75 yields 13.39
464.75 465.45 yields 12.71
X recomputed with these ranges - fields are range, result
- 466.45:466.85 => 12.1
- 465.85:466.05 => 13.06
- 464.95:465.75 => 11.64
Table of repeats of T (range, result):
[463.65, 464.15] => 12.59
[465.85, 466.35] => 15.67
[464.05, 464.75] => 13.73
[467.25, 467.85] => 13.02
